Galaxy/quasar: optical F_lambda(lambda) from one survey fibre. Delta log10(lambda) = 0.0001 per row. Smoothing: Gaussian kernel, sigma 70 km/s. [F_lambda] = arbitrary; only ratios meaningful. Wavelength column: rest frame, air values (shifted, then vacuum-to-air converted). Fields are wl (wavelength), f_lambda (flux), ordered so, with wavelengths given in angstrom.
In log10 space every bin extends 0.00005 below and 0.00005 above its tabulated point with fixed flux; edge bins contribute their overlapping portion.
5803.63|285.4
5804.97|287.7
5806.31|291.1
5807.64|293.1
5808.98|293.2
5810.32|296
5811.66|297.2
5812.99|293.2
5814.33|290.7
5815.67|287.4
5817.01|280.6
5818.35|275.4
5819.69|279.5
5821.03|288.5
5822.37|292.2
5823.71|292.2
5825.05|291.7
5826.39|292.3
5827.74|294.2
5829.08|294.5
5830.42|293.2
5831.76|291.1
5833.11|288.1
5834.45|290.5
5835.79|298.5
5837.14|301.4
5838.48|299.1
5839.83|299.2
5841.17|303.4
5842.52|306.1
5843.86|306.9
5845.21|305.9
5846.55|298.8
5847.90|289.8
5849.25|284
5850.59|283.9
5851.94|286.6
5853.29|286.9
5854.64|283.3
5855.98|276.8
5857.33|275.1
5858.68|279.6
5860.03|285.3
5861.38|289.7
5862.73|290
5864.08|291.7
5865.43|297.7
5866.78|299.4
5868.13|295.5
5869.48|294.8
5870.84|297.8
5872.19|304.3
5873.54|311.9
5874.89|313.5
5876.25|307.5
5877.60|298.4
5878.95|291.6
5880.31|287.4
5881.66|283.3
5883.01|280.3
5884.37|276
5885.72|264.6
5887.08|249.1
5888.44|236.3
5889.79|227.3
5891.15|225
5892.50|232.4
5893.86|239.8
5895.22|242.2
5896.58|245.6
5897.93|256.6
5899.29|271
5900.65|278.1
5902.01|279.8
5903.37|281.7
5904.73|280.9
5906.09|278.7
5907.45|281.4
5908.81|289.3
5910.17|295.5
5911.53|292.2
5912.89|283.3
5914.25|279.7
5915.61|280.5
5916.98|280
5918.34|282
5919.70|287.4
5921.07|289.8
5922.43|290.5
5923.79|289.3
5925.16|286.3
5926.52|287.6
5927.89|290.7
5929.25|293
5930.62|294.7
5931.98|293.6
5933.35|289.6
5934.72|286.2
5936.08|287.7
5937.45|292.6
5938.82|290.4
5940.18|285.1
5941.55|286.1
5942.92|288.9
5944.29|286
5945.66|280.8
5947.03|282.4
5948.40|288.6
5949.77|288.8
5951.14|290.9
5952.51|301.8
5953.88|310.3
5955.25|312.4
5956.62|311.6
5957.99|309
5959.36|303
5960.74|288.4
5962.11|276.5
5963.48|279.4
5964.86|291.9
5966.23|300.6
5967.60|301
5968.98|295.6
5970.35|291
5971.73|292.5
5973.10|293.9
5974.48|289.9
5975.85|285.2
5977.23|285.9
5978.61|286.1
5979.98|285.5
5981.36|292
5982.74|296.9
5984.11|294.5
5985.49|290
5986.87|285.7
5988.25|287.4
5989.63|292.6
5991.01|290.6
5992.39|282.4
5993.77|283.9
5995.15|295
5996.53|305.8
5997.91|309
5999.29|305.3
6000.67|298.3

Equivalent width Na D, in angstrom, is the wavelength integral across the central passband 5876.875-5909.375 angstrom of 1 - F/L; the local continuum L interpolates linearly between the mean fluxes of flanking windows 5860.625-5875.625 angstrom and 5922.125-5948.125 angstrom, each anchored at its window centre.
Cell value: 3.2 angstrom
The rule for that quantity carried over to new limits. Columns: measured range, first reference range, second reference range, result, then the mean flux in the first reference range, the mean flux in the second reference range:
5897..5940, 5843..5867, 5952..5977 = 1.2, 290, 296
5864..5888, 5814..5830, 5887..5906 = -2.5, 288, 254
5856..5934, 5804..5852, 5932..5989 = 3.1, 293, 292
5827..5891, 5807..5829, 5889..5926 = -1.5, 290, 272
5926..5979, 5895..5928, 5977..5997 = -1.2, 280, 290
